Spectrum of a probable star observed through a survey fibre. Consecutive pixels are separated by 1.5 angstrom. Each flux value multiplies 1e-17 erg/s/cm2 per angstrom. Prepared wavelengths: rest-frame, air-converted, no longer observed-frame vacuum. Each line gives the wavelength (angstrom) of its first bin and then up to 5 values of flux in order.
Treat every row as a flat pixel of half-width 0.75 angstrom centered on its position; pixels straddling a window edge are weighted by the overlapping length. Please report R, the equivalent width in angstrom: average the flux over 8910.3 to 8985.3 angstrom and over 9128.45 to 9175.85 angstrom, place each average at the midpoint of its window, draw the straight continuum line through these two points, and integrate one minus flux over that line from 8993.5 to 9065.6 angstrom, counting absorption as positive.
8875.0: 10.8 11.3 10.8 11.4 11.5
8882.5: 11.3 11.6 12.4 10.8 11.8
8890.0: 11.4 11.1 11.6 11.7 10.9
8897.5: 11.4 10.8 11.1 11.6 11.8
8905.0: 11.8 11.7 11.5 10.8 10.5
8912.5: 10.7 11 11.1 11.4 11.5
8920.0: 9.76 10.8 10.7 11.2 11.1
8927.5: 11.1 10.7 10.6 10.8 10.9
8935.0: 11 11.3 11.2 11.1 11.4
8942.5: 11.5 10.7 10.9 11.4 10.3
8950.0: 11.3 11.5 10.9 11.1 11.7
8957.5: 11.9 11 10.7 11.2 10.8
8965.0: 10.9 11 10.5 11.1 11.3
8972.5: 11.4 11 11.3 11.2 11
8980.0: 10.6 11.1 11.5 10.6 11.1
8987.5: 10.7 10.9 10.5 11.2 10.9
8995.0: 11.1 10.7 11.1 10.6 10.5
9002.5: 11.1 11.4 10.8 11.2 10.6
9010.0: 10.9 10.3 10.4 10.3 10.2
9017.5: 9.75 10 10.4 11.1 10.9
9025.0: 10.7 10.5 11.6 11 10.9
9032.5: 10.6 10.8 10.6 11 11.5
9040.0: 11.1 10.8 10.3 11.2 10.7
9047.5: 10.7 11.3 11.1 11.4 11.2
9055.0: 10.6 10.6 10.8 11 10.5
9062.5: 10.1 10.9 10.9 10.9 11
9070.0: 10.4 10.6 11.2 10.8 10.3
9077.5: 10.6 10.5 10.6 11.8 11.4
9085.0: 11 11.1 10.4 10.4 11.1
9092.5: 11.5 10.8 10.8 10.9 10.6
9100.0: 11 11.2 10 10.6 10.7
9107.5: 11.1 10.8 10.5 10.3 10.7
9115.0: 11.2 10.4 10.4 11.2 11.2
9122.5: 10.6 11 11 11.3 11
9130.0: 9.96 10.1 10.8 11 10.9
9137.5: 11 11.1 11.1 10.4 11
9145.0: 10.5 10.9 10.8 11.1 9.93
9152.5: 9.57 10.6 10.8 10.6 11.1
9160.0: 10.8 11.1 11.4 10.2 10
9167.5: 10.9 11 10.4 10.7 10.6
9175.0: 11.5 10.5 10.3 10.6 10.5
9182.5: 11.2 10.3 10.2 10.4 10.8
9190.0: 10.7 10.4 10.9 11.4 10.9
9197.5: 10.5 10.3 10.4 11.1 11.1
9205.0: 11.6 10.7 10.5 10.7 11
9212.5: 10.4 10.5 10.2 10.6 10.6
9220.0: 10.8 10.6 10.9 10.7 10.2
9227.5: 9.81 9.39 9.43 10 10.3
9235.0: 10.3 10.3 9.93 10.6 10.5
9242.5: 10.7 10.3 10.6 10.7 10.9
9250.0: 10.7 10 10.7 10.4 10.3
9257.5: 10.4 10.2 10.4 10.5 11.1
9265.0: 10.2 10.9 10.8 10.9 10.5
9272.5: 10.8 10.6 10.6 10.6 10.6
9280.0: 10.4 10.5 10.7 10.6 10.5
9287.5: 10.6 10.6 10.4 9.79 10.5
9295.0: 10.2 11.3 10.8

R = 0.7 angstrom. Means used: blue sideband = 11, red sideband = 10.7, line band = 10.8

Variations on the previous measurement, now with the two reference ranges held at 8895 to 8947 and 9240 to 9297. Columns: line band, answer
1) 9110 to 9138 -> 0.0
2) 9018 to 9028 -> 0.2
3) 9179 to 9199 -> 0.0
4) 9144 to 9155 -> 0.2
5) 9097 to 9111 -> 0.1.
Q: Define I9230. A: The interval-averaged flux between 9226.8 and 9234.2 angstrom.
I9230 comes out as 9.78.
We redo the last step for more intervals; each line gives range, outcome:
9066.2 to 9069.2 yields 10.9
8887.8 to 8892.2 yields 11.4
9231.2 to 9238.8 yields 10.2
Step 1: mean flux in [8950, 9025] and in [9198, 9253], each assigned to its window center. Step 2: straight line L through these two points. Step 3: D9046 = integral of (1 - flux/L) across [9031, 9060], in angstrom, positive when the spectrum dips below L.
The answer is -0.3 angstrom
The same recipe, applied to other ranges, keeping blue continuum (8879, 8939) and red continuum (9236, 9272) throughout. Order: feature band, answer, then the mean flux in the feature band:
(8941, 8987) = 0.0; 11.1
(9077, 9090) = 0.0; 10.9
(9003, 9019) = 0.6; 10.6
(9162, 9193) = 0.1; 10.6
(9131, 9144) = -0.1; 10.8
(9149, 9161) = 0.2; 10.6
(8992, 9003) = 0.1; 10.9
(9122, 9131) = 0.0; 10.8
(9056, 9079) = 0.4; 10.7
